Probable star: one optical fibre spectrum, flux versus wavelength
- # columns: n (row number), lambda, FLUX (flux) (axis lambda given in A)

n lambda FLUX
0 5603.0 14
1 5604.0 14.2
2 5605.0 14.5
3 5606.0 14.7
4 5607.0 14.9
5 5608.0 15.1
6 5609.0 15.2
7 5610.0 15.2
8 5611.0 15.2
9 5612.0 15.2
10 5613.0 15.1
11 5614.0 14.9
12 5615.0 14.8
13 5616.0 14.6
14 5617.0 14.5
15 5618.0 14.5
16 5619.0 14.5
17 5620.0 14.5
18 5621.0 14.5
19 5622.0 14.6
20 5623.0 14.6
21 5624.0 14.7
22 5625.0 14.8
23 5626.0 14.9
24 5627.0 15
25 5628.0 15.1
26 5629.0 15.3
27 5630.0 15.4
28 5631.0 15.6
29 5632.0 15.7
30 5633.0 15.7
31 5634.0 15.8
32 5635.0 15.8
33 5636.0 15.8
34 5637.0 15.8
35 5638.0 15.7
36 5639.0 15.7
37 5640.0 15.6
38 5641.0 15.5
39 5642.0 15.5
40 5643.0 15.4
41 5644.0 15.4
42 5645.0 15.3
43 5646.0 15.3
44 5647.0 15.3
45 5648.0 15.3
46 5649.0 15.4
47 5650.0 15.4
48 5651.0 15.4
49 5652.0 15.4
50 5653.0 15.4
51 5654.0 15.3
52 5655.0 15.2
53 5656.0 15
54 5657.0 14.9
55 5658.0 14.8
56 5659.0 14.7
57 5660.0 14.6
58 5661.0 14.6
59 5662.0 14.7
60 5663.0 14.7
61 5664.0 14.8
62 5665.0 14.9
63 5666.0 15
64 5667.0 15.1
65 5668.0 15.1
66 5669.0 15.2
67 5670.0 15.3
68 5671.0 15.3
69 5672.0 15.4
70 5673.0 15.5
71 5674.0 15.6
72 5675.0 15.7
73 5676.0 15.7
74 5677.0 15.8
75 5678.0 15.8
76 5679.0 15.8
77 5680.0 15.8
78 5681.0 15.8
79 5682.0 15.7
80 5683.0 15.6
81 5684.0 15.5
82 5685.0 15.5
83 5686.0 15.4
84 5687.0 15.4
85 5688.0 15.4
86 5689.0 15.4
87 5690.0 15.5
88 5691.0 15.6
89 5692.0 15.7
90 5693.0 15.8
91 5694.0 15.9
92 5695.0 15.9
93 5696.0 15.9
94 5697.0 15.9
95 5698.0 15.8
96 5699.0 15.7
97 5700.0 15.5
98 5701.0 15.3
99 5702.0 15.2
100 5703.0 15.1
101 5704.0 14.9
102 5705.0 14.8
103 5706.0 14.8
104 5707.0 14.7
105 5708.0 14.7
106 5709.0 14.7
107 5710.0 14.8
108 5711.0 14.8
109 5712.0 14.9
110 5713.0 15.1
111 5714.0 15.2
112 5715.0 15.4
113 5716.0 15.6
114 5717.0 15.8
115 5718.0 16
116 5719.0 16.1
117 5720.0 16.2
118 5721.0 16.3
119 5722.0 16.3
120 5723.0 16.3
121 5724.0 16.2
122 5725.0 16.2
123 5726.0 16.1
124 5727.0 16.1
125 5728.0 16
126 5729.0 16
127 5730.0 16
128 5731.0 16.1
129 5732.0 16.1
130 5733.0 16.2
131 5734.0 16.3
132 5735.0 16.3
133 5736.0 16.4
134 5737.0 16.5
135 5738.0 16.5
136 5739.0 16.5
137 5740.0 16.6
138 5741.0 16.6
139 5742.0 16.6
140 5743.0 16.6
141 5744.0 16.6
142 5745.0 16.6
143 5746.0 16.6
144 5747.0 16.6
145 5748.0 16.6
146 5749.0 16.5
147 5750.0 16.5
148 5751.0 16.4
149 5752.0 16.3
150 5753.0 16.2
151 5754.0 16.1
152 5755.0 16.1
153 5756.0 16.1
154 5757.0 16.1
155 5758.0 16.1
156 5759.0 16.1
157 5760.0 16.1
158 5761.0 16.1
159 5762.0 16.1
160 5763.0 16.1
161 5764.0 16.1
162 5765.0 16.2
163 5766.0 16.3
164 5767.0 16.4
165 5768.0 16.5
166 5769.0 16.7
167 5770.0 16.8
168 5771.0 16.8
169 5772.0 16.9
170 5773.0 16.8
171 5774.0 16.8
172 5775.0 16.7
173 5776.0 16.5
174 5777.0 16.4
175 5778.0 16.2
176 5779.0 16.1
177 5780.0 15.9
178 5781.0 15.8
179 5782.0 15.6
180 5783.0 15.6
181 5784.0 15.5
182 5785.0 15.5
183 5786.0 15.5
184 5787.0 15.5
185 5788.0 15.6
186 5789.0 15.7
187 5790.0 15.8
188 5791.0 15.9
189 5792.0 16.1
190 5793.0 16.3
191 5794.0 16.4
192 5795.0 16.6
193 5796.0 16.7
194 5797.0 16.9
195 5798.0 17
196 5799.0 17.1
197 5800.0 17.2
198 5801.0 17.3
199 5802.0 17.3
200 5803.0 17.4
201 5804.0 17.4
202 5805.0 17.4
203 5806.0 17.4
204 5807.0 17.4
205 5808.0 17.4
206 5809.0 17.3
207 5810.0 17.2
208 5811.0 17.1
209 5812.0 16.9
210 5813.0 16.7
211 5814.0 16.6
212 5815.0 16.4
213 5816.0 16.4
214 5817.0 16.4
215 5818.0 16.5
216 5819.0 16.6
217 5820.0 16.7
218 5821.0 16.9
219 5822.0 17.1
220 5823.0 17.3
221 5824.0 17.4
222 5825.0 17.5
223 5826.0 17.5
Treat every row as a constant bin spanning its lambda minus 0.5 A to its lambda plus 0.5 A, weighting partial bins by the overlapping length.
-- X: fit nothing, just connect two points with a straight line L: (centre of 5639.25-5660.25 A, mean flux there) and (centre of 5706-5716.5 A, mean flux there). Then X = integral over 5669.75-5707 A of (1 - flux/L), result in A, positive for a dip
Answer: -1.1 A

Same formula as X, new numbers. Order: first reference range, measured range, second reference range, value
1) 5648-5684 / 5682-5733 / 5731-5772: 0.70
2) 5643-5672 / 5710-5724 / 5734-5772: 0.20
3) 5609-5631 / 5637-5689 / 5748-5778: -0.02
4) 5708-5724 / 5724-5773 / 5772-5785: -1.45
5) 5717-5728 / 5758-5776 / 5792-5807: 0.23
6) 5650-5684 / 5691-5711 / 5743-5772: 0.46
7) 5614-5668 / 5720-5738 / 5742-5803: -0.31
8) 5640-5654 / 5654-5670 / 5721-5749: 0.66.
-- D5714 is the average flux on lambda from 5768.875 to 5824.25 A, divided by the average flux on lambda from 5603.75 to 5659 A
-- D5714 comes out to 1.10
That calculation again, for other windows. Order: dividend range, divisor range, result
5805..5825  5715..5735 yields 1.05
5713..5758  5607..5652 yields 1.07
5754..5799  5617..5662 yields 1.07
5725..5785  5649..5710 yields 1.06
